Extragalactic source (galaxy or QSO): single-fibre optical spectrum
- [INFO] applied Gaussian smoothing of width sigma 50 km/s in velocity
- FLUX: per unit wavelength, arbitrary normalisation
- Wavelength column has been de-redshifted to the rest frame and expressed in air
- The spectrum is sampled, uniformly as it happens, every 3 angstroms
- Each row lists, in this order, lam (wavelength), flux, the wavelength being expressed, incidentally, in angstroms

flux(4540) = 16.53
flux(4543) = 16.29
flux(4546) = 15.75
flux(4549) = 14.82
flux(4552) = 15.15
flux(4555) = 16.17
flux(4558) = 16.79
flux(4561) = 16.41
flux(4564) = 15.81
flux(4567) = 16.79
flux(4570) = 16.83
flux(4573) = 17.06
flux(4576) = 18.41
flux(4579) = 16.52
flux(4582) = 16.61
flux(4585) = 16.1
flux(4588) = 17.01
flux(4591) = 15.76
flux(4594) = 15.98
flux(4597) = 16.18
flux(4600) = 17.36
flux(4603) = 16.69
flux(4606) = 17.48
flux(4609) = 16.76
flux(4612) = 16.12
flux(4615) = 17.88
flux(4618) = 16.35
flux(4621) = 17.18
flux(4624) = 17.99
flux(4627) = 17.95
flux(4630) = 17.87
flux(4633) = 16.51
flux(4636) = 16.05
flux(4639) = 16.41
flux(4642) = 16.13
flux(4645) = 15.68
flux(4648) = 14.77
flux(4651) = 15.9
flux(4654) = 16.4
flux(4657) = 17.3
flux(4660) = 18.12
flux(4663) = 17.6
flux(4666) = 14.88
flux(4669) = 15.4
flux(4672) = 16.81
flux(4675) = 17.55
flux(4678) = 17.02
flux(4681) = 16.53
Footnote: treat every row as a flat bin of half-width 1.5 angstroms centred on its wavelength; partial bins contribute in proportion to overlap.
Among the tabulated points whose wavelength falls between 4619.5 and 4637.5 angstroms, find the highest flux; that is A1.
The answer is 17.99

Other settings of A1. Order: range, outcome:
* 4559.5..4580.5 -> 18.41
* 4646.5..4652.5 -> 15.9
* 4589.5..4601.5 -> 17.36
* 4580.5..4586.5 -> 16.61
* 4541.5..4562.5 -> 16.79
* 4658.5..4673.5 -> 18.12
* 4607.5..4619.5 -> 17.88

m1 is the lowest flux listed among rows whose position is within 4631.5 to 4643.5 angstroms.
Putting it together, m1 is 16.05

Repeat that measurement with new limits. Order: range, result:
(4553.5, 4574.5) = 15.81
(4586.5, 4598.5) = 15.76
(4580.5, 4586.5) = 16.1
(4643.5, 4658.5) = 14.77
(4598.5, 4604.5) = 16.69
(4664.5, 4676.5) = 14.88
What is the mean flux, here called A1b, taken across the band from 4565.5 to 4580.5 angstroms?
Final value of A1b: 17.1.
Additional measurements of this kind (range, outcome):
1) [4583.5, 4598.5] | 16.2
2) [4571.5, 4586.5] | 16.9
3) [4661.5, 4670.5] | 16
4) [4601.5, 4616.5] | 17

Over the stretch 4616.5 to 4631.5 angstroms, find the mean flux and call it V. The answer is 17.5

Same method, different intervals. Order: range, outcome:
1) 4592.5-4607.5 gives 16.7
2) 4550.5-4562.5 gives 16.1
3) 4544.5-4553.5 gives 15.2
